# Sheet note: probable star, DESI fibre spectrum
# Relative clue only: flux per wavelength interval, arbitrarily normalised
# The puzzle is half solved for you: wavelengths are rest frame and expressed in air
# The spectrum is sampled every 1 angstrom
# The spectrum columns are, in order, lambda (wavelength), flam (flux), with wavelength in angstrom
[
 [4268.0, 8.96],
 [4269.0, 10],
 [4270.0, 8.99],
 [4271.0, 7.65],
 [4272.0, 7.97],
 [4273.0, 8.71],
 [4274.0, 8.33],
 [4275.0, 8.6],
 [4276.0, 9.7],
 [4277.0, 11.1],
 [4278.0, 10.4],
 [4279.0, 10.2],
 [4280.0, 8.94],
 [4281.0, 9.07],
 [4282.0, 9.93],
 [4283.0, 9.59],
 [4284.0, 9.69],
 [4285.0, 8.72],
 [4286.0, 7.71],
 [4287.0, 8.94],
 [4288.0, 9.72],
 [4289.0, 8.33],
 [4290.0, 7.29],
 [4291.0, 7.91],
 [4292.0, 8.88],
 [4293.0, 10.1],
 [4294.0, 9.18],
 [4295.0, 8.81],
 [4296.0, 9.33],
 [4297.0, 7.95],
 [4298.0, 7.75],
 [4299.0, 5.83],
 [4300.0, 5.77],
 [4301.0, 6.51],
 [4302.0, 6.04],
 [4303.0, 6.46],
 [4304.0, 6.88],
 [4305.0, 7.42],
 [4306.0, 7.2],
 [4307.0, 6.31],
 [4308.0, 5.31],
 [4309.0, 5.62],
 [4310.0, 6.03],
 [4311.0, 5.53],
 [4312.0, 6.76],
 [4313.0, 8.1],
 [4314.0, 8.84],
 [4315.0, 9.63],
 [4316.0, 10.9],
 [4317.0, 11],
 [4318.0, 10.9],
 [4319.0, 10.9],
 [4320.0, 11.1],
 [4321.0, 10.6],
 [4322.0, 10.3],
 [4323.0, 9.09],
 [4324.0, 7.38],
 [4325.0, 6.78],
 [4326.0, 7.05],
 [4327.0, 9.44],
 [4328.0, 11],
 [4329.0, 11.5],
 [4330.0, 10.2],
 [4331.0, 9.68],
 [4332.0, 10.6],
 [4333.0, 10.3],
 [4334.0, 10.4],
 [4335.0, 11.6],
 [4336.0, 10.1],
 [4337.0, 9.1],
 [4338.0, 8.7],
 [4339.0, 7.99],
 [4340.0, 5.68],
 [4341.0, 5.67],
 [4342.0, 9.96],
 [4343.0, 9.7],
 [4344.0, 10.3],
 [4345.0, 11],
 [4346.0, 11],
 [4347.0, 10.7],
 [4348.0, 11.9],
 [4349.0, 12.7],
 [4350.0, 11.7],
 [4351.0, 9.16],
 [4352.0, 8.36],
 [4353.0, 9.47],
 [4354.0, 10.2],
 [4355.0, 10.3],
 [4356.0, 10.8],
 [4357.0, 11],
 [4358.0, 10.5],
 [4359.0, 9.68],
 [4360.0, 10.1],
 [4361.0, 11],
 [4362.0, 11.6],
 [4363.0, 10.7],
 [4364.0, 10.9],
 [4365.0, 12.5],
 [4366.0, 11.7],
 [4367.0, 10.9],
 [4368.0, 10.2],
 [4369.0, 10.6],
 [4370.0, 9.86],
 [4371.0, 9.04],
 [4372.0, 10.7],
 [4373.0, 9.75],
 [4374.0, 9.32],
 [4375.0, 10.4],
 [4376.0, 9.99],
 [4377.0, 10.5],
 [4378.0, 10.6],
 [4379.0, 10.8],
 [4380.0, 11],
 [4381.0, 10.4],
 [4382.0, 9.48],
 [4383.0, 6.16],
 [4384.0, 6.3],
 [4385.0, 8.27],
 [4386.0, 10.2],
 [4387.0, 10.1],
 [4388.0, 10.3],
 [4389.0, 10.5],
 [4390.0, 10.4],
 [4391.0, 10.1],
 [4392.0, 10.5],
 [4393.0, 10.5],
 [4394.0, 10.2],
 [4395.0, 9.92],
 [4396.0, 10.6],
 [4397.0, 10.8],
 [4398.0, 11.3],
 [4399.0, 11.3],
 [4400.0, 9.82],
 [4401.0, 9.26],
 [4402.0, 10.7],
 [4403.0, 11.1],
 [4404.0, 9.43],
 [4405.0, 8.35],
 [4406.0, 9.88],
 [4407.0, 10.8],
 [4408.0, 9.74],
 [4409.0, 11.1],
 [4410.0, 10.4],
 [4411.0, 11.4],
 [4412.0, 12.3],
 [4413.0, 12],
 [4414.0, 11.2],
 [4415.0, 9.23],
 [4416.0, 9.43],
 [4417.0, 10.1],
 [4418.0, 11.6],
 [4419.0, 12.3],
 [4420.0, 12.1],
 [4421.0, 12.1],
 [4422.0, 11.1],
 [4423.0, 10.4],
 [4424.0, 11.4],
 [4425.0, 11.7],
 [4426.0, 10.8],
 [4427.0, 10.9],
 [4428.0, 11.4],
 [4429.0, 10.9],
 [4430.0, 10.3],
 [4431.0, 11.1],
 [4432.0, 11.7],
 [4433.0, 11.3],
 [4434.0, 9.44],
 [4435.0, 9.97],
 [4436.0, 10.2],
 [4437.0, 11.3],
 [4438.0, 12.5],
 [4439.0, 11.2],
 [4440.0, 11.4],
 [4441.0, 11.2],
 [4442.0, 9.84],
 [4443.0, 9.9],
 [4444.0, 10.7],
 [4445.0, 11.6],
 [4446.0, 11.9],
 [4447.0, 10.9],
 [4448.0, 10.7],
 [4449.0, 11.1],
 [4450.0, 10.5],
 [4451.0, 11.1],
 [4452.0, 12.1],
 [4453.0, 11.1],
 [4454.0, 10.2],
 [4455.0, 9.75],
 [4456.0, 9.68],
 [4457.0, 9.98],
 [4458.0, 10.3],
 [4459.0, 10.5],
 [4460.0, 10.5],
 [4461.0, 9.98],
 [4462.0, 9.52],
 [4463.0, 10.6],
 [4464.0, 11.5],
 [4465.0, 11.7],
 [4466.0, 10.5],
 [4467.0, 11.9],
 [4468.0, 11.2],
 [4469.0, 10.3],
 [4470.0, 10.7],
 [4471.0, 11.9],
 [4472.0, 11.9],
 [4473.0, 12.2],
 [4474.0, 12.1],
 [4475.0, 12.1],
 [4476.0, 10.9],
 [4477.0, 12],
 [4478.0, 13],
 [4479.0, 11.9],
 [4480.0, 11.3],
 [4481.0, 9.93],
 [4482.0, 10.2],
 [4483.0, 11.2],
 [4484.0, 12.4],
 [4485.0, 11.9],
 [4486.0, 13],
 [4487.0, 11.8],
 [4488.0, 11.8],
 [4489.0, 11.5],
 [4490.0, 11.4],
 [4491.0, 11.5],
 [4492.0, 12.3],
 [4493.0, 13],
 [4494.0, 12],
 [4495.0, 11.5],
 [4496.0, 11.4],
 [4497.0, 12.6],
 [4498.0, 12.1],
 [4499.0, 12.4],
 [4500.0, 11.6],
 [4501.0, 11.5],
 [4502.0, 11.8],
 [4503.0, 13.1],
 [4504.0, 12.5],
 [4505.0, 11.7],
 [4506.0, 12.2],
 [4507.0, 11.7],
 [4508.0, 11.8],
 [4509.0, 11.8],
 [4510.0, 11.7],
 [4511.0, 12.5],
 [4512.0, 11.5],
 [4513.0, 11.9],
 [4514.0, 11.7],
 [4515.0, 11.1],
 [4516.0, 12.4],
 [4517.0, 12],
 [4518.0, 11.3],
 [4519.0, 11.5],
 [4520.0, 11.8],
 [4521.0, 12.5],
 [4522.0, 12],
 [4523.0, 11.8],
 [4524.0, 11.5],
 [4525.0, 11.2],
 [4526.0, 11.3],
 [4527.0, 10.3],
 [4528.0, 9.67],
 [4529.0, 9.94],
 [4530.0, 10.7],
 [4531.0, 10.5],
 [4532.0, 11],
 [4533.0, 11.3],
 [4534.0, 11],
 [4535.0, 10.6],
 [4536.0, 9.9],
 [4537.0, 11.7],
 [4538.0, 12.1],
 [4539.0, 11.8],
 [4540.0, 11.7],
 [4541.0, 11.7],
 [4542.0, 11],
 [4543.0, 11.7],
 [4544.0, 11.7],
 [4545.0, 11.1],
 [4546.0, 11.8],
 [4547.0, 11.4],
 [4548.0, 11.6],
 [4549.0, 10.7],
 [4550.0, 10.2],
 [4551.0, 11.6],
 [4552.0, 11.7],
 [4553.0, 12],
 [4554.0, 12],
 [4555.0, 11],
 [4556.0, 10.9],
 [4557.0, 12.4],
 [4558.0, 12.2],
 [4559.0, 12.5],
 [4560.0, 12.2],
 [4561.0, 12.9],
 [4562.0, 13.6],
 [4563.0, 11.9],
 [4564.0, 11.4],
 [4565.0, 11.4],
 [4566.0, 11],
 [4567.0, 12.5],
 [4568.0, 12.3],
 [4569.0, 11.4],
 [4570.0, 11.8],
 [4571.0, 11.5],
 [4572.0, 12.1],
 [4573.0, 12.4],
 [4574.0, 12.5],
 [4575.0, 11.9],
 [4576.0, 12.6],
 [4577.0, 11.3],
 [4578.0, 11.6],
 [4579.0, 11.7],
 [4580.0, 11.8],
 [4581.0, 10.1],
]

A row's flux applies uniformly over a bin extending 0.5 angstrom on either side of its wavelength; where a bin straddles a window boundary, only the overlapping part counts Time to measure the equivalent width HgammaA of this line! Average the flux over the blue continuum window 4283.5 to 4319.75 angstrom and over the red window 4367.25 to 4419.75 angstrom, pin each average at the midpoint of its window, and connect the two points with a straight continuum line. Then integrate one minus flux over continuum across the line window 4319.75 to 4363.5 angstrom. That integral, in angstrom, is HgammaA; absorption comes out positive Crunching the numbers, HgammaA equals -4.5 angstrom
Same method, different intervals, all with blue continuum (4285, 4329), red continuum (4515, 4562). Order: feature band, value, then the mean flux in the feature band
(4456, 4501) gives -3.44 angstrom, 11.4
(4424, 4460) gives -2.59 angstrom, 10.8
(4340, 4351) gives -1.76 angstrom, 10.2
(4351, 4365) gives -2.25 angstrom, 10.4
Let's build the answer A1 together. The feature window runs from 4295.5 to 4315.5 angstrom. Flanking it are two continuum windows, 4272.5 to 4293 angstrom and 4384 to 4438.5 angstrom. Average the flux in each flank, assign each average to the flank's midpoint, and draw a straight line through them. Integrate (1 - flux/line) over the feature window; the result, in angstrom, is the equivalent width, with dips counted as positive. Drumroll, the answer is 5.2 angstrom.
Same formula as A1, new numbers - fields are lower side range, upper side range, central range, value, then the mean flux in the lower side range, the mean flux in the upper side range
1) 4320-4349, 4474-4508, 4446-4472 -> 1.44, 9.64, 11.9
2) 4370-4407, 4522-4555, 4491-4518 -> -2.60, 9.95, 11.2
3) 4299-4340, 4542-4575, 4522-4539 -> 0.66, 8.56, 11.8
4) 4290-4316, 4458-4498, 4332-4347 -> -2.18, 7.43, 11.5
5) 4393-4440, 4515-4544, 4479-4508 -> -1.84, 10.8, 11.3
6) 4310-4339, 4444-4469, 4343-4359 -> -1.35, 9.47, 10.8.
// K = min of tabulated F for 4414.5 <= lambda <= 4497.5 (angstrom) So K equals 9.23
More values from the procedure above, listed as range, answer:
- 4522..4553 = 9.67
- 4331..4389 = 5.67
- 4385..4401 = 8.27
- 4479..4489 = 9.93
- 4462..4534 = 9.52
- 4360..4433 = 6.16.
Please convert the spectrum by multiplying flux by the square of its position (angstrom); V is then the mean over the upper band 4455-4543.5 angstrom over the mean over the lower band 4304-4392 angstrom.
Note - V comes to 1.3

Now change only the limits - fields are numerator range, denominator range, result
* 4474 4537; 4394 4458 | 1.12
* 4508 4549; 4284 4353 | 1.42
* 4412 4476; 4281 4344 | 1.36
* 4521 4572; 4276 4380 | 1.35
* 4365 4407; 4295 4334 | 1.24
